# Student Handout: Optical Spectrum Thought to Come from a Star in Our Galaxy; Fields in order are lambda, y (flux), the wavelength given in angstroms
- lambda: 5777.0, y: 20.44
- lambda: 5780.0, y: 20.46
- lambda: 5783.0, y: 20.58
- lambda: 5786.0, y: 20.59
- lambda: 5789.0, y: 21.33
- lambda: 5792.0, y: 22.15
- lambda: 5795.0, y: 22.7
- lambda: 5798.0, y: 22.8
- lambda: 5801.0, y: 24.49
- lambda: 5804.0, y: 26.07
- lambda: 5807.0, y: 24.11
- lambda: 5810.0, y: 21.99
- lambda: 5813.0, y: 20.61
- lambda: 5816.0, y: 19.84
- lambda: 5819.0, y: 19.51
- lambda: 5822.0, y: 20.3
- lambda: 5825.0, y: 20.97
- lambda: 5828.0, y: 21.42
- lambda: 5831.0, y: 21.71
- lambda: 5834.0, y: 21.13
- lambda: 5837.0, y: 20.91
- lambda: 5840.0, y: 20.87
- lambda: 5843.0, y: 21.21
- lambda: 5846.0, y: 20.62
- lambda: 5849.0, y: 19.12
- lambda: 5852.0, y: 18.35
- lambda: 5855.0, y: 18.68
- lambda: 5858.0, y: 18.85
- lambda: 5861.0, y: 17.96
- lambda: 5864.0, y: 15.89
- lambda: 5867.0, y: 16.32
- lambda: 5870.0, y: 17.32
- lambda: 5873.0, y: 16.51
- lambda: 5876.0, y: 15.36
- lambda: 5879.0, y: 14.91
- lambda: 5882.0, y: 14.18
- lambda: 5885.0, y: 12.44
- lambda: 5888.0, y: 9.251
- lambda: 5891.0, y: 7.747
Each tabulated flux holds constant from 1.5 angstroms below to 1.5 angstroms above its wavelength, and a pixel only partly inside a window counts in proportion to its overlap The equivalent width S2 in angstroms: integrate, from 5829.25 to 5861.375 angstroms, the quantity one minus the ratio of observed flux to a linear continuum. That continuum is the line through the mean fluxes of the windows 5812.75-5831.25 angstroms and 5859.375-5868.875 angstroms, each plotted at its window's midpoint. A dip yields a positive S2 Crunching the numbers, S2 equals -2.7 angstroms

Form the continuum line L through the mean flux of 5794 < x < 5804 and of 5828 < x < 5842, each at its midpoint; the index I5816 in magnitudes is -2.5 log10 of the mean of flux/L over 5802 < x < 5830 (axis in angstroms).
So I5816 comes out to 0.04 mag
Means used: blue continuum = 23.8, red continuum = 21.2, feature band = 21.7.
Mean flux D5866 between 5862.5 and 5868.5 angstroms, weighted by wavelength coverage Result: 16.1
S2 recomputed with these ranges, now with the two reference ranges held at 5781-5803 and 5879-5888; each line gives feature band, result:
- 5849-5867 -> -2.82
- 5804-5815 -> -1.21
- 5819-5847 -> -4.65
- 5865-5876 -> -1.77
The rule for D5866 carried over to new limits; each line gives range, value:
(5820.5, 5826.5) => 20.6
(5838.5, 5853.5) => 20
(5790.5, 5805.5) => 23.6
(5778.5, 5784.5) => 20.5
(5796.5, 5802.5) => 23.6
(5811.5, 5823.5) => 20.1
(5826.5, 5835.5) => 21.4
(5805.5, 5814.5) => 22.2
